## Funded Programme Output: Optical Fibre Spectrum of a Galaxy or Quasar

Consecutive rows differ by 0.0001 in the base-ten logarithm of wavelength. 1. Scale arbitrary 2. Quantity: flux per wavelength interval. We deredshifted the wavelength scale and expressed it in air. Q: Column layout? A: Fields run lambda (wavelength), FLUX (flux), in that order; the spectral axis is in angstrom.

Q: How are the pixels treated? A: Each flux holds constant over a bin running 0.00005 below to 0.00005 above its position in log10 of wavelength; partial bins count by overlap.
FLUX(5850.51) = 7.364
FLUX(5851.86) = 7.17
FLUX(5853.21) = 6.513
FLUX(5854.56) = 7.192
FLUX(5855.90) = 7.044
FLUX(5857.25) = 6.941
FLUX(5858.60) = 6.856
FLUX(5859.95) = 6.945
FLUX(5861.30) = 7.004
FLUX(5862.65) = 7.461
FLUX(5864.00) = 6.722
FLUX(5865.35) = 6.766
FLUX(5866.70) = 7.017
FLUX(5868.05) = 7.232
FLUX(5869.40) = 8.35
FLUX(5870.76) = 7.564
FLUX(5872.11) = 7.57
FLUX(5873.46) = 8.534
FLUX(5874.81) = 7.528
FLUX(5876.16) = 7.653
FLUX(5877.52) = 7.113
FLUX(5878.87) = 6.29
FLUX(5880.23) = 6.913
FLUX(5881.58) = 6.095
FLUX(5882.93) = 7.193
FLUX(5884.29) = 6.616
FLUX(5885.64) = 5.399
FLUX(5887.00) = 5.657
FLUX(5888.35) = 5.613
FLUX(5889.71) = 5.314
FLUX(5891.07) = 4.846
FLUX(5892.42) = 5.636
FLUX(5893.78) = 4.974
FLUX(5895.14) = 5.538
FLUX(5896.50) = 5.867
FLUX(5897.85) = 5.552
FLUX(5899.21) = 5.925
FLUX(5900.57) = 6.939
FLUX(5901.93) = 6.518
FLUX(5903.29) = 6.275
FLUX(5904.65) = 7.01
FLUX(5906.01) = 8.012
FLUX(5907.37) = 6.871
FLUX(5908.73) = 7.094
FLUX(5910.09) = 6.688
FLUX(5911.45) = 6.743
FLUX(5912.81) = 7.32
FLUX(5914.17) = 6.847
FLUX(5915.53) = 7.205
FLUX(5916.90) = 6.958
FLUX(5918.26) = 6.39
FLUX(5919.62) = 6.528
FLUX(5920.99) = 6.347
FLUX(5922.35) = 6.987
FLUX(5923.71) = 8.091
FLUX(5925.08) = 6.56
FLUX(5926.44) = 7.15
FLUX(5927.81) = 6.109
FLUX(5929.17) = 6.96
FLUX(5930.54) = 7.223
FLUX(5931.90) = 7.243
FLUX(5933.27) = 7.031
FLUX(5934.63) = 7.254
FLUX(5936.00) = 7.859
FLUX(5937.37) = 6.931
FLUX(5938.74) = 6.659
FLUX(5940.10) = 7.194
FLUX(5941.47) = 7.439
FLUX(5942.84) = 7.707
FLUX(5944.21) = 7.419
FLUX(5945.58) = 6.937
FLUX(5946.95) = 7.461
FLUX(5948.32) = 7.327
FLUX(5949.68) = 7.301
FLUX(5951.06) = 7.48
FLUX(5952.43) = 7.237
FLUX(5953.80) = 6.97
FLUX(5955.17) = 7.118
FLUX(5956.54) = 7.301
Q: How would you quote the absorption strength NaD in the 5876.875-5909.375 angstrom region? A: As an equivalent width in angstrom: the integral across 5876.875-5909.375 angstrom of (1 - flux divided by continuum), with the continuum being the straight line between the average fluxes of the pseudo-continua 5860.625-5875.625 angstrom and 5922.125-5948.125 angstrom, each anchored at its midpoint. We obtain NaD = 4.96 angstrom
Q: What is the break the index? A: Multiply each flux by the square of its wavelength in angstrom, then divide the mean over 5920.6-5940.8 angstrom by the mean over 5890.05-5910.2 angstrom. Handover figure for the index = 1.1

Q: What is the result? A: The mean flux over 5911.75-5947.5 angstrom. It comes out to 7.06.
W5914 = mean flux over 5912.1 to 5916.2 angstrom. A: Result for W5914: 7.13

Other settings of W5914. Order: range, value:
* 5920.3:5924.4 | 7.13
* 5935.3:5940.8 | 7.16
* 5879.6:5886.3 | 6.45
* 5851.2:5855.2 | 6.95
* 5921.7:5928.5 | 6.98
